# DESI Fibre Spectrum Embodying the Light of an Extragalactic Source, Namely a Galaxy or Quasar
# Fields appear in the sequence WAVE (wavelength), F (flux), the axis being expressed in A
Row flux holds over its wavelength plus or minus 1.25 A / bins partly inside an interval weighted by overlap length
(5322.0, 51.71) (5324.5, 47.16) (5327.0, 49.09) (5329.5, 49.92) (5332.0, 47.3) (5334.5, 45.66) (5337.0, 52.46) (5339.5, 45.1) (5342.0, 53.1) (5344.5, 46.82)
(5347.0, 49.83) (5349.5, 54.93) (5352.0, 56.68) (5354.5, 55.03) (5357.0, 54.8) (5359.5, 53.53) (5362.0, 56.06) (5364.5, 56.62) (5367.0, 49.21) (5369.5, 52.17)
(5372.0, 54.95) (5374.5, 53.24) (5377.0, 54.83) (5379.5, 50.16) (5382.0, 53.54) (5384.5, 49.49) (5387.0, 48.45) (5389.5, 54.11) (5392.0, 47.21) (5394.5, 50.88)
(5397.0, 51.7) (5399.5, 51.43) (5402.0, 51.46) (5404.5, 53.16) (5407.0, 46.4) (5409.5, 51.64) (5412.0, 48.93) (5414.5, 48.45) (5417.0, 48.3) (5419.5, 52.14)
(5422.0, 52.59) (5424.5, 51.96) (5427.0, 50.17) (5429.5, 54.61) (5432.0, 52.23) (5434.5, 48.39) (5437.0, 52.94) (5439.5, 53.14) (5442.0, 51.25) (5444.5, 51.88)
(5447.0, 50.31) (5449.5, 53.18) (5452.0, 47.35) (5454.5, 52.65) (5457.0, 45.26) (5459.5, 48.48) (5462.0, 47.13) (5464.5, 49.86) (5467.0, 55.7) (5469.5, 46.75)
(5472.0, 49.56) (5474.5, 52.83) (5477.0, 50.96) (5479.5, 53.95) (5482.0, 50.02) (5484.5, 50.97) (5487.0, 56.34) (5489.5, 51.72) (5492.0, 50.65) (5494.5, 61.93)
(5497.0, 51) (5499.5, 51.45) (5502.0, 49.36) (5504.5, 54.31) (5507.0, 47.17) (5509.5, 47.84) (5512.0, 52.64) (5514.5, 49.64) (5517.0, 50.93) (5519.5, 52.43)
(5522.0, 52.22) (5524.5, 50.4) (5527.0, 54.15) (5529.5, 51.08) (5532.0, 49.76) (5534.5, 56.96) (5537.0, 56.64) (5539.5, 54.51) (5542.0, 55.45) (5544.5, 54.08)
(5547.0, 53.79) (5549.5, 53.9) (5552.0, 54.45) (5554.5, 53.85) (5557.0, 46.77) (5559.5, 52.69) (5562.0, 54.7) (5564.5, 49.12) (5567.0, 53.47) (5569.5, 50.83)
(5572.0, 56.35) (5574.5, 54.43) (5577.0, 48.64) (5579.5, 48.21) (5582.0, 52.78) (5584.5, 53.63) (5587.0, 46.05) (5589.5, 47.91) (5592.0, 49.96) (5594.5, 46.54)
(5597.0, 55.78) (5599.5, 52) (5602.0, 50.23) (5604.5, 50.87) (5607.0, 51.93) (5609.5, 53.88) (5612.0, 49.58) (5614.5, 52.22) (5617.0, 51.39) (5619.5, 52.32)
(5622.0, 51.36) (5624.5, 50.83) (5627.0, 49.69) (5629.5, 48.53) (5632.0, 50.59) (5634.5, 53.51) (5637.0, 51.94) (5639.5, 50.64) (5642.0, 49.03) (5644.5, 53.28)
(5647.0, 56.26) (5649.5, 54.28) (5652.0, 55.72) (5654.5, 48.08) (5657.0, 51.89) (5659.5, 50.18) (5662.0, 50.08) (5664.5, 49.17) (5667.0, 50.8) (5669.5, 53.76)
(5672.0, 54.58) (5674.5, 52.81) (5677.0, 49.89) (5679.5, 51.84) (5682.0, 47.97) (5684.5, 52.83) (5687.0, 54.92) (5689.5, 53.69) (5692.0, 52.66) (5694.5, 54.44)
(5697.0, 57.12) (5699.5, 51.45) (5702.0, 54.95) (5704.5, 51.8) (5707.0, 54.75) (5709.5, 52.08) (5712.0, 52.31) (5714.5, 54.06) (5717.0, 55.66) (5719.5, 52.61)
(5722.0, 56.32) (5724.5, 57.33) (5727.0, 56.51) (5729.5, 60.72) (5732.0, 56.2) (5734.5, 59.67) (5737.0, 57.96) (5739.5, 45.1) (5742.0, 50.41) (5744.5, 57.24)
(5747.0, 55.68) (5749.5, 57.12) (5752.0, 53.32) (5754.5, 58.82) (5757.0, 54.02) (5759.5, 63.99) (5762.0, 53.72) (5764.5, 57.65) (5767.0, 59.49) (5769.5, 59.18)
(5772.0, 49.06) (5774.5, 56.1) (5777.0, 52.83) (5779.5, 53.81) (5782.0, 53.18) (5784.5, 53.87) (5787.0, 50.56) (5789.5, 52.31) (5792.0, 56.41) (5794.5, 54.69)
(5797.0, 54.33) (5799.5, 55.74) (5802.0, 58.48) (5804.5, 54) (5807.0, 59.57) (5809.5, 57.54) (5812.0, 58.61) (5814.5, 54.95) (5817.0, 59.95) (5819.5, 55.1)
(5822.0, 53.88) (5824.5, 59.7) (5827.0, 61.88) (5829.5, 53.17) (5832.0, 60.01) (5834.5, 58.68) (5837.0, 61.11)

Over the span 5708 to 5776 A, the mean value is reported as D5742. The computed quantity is 55.6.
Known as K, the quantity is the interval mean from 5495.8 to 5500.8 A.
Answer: 51.2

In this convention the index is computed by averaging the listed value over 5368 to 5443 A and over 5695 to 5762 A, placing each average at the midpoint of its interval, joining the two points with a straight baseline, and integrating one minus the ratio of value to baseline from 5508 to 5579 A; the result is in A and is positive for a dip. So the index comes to 0.7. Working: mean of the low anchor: 51.3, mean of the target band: 52.5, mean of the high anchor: 55.2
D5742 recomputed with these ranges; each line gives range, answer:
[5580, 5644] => 50.9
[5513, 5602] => 52.1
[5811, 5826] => 57.1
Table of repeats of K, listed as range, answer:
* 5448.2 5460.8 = 49.4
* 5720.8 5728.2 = 56.7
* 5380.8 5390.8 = 51.4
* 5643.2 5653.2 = 54.9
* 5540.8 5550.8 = 54.3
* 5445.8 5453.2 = 50.3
